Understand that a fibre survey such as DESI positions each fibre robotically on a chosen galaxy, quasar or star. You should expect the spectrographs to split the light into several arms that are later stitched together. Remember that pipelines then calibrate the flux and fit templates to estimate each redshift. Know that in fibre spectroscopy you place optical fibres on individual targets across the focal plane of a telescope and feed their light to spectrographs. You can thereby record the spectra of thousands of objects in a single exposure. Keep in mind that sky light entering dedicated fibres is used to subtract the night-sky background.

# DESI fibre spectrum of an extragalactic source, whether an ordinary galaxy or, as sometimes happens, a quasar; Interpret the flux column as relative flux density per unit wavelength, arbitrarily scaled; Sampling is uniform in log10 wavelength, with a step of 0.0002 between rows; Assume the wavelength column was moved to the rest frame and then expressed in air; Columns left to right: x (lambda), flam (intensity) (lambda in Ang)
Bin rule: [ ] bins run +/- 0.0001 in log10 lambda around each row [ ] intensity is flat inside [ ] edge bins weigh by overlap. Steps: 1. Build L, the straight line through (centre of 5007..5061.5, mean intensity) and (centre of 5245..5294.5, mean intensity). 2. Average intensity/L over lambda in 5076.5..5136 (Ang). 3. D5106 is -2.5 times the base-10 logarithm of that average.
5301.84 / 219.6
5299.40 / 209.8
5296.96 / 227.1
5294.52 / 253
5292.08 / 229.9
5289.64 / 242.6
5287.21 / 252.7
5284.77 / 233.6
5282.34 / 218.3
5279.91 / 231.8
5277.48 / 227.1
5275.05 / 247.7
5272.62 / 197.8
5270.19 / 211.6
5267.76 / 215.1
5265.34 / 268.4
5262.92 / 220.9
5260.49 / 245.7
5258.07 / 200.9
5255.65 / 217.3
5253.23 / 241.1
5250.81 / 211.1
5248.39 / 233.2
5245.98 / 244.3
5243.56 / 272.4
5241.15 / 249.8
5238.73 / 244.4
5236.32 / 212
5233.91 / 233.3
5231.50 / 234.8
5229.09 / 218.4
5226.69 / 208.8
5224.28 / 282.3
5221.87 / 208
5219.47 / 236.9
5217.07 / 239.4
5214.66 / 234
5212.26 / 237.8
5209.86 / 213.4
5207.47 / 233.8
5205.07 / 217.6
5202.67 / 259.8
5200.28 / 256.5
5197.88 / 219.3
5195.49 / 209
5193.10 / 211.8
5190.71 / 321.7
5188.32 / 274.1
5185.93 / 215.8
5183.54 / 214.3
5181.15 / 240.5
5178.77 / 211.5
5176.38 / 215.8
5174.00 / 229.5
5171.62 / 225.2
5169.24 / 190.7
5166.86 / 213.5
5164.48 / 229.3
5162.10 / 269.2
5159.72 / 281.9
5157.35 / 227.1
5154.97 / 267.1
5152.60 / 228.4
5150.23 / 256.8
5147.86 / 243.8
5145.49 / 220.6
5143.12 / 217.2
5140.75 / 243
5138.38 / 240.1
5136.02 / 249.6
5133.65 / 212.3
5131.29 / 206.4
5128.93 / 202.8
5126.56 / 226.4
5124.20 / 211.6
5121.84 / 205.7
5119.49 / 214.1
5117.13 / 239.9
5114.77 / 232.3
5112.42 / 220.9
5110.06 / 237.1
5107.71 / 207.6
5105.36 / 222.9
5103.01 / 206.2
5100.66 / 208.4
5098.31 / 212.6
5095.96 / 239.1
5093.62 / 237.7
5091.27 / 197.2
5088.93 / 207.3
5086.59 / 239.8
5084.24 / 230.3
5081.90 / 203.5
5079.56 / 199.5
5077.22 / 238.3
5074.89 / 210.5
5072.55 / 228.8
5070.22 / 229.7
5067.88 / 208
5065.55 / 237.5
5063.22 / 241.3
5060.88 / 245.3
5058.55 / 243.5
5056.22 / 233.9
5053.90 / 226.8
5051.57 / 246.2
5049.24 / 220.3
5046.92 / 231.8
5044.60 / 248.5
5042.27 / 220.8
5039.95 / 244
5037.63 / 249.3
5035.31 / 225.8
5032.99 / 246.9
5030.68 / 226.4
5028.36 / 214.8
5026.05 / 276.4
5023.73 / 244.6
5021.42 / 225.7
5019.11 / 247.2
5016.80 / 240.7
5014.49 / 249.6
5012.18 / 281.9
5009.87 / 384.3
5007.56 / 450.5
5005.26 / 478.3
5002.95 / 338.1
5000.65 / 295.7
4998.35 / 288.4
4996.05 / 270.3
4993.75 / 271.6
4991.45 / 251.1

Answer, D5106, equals 0.127 mag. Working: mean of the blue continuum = 253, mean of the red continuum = 230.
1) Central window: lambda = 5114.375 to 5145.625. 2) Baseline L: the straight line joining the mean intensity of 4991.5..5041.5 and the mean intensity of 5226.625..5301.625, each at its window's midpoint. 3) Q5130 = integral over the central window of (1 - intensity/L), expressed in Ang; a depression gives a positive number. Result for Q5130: 4.3 Ang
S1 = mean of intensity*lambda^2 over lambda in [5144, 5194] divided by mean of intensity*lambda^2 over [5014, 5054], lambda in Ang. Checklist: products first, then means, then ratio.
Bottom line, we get 1.05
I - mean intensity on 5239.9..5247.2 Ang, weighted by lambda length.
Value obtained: 255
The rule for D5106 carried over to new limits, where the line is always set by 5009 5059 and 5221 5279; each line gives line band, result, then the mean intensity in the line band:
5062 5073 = 0.07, 229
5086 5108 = 0.11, 218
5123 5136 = 0.12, 215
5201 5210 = 0.00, 235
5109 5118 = 0.04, 232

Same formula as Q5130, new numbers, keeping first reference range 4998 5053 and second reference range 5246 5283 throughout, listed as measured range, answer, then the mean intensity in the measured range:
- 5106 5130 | 3.32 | 220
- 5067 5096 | 4.67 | 220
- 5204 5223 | 0.71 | 228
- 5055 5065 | 0.97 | 241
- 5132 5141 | 0.63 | 234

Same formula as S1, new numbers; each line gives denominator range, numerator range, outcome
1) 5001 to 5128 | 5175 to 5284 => 1.02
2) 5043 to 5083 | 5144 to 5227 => 1.08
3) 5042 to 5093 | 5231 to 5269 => 1.11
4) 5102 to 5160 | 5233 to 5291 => 1.07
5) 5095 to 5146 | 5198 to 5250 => 1.11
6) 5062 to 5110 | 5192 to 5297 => 1.12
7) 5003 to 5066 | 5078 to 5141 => 0.86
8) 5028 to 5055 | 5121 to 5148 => 0.99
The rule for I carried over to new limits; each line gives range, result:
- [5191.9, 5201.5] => 224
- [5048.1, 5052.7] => 233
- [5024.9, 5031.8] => 239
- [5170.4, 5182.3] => 224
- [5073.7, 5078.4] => 225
